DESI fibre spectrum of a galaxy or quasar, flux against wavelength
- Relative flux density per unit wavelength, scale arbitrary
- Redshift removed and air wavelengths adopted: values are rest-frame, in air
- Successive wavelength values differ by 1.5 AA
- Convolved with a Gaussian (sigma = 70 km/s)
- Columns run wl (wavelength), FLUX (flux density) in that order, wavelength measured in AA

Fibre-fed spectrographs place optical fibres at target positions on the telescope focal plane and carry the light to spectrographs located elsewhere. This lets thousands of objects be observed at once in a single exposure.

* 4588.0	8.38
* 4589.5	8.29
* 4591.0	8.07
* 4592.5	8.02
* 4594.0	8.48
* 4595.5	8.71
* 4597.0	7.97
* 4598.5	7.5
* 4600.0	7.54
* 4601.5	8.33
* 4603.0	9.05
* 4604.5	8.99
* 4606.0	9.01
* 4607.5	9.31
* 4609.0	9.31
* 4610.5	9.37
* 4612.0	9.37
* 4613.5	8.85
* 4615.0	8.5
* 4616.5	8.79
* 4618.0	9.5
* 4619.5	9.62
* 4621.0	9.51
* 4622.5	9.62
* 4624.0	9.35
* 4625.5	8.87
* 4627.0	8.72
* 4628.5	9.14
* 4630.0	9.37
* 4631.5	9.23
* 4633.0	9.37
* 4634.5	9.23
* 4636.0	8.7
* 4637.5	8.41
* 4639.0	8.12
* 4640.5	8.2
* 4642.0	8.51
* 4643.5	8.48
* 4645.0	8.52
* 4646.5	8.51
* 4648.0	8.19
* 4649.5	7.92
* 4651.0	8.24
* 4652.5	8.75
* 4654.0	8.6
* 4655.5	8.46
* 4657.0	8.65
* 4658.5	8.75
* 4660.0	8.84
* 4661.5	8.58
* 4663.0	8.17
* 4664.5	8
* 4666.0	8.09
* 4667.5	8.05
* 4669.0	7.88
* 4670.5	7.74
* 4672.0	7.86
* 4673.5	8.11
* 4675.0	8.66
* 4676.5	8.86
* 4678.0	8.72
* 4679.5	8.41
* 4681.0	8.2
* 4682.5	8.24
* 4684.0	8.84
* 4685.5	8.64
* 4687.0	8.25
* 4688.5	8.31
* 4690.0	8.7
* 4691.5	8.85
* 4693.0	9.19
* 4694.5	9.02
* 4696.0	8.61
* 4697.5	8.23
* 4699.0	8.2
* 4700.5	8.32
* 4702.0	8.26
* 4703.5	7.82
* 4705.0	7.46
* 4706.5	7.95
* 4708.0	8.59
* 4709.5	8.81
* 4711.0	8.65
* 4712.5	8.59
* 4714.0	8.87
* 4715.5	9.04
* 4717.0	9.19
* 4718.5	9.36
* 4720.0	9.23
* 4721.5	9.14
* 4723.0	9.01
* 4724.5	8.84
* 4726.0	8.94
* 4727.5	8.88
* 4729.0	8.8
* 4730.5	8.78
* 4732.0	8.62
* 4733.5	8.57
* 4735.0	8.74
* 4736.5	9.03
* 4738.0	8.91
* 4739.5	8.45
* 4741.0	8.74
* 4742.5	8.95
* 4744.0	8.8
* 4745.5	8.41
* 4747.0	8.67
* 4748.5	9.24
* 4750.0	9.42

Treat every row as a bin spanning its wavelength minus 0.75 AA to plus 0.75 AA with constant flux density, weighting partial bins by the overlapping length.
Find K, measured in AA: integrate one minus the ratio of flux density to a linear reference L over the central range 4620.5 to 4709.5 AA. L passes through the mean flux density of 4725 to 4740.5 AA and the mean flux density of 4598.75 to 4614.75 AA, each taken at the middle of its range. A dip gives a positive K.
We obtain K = 2.9 AA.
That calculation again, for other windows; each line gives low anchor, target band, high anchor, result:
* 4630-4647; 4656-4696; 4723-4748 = 1.3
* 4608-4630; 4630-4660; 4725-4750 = 1.7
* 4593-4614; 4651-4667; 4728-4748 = 0.4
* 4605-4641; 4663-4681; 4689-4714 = 1.0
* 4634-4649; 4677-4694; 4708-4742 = 0.2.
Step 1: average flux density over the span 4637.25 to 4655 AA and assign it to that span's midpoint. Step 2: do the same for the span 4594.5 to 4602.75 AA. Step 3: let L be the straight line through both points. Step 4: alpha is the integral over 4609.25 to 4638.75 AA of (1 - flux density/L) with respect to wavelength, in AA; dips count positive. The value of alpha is -3.2 AA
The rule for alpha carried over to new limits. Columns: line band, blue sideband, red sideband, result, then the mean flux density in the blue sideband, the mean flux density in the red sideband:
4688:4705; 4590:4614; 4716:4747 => 0.7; 8.61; 8.87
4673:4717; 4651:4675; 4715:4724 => 1.4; 8.31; 9.16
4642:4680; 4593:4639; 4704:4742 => 2.1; 8.91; 8.76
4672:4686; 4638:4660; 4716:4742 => 0.2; 8.44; 8.9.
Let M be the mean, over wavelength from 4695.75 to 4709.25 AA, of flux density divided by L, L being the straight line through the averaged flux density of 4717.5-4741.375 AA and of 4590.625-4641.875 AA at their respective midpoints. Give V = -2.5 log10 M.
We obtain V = 0.09 mag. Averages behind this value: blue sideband 8.83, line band 8.17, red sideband 8.88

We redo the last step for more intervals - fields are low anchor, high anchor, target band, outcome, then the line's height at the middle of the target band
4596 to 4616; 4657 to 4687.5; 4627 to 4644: -0.031 mag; 8.55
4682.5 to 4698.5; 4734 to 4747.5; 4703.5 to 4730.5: -0.008 mag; 8.69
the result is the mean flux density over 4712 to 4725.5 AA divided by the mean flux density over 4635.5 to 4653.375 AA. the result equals 1.08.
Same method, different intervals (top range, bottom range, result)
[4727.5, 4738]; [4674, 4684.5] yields 1.03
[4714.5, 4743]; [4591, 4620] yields 1.02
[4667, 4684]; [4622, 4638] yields 0.91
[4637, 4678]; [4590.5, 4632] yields 0.94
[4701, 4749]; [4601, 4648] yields 0.97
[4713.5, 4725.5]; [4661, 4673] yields 1.13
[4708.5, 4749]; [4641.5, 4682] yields 1.06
